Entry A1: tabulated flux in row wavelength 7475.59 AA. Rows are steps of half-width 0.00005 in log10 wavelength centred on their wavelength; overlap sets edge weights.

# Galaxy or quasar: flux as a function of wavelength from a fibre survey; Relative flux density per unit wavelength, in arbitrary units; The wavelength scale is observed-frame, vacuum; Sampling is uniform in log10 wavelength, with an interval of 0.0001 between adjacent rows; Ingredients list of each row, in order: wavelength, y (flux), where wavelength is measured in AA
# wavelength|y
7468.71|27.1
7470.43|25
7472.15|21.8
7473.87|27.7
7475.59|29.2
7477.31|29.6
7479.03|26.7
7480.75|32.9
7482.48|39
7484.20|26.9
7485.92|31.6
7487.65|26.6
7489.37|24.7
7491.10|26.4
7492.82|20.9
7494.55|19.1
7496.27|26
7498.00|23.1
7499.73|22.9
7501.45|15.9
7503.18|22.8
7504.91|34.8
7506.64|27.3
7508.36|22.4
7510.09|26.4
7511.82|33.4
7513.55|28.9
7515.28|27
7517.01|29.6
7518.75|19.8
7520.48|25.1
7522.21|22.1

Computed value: 29.2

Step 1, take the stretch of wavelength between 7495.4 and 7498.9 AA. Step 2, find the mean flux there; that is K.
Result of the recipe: 24.5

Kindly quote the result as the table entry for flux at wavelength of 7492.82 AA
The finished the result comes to 20.9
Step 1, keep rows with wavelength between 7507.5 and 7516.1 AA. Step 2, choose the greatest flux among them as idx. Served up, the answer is 33.4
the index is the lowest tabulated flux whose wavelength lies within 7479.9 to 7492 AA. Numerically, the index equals 24.7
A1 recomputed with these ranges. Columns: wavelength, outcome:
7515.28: 27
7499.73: 22.9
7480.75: 32.9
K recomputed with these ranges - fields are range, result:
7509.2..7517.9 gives 29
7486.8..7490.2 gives 25.7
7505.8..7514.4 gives 27.7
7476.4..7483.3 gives 32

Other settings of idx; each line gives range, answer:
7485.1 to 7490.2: 31.6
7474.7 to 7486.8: 39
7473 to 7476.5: 29.2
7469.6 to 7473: 25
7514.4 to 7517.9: 29.6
